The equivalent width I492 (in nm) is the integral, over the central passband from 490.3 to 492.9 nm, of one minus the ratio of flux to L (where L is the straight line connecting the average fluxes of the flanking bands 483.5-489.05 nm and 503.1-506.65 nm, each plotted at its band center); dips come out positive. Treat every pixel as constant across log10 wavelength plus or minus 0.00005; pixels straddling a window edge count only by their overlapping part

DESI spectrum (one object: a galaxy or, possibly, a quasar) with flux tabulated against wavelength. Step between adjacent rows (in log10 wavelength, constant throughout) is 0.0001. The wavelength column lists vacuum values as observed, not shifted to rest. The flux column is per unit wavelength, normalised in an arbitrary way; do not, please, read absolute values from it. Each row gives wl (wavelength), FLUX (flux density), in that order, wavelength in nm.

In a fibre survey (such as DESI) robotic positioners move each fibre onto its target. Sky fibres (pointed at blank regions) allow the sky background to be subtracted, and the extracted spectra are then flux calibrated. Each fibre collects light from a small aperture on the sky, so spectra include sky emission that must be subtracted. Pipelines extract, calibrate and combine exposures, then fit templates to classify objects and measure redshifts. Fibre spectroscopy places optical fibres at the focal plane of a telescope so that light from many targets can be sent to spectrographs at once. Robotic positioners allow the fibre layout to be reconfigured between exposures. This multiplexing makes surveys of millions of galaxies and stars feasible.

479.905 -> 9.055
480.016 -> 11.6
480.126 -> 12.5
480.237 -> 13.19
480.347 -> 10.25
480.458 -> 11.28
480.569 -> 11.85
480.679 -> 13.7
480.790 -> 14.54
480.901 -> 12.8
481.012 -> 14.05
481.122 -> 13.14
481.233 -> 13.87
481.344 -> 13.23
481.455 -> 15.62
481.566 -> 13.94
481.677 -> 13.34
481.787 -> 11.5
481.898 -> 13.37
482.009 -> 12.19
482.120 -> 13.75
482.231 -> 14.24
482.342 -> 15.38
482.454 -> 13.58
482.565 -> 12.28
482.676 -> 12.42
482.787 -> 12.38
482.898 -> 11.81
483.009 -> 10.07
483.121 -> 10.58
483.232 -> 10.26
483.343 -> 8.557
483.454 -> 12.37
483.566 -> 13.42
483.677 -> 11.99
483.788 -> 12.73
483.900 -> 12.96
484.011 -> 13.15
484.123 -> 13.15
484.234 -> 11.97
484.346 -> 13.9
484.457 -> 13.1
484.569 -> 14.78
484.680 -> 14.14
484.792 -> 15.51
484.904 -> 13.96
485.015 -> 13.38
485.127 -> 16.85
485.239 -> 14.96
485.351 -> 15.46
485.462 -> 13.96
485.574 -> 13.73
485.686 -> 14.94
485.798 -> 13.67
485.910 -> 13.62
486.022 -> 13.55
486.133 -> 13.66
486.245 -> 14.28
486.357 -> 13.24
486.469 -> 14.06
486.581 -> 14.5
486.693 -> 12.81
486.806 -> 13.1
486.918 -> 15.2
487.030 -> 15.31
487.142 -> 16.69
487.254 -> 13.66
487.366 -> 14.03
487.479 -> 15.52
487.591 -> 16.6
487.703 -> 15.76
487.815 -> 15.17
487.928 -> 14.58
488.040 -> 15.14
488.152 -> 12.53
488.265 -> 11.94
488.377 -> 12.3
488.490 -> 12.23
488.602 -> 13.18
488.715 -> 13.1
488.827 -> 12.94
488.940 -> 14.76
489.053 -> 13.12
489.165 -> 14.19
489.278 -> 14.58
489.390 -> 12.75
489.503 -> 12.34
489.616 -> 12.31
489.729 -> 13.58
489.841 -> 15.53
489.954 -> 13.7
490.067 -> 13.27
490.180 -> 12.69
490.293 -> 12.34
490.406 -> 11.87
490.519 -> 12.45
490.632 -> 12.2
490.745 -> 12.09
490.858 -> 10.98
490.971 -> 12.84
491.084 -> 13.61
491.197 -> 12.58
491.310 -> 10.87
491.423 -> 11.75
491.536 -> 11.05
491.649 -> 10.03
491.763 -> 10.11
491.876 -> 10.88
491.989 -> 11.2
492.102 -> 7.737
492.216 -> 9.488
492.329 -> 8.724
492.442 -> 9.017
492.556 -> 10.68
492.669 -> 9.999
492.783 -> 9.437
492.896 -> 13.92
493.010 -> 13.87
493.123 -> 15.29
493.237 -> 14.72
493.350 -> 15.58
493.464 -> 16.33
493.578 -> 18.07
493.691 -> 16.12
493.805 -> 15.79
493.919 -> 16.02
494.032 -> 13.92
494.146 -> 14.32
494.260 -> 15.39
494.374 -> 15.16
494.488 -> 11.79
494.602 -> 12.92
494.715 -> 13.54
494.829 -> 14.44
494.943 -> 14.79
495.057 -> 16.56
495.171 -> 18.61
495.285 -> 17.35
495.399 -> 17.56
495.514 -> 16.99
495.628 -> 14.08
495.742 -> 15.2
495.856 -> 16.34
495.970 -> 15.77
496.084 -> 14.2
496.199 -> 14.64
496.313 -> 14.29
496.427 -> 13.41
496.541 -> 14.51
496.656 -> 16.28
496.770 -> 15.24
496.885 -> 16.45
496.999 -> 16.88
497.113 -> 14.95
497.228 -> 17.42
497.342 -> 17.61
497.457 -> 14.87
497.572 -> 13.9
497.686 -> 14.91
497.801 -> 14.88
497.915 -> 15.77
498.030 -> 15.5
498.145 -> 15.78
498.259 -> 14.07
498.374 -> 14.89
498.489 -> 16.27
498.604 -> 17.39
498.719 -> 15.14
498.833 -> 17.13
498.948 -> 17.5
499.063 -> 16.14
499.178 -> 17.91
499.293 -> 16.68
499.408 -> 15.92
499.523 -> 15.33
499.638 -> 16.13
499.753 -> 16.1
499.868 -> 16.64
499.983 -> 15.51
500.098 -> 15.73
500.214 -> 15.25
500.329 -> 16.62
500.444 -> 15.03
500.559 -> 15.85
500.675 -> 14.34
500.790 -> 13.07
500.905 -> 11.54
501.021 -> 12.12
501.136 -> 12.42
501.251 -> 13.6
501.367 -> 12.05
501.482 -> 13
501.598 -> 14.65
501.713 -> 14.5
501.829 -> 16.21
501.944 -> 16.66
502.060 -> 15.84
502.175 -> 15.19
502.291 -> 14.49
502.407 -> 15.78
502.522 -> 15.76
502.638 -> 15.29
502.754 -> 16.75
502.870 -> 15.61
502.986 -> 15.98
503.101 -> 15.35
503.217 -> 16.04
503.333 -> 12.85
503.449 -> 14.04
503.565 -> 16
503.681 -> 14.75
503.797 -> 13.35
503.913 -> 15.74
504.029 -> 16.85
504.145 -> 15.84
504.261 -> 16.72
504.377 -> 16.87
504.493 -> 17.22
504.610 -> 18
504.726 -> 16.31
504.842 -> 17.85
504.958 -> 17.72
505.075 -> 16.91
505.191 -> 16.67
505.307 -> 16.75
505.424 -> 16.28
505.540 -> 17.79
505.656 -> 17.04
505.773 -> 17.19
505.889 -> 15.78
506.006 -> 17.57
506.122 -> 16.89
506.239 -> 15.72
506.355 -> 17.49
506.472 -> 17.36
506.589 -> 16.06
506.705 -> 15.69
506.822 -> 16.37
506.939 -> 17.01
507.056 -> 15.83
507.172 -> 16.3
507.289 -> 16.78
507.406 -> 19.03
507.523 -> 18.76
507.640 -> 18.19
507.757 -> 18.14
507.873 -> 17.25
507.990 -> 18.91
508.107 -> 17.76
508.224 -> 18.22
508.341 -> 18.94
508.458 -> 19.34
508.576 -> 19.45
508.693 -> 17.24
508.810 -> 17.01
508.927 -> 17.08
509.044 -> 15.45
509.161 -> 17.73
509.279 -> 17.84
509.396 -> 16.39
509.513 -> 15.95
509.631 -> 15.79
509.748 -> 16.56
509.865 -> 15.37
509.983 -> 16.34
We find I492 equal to 0.65 nm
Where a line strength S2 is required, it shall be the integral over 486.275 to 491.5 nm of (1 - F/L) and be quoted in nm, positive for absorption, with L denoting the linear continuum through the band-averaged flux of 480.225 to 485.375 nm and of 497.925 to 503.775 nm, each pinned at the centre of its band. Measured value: 0.12 nm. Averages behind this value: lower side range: 13.1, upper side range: 15.2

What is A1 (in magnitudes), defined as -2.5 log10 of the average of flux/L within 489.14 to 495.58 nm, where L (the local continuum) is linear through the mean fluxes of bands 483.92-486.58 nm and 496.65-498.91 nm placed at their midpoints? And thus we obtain 0.14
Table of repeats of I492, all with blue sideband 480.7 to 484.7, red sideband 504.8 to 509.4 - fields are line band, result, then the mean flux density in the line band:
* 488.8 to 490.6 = 0.11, 13.3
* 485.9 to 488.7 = -0.08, 14.1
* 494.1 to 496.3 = -0.01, 15.2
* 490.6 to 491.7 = 0.20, 11.8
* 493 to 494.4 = -0.06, 15.5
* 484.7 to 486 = -0.11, 14.5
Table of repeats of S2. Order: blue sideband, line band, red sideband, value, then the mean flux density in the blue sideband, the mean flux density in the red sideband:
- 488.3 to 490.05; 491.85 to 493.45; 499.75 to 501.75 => 0.238 nm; 13.4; 14.3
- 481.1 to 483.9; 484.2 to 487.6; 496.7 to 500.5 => -0.249 nm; 12.6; 15.9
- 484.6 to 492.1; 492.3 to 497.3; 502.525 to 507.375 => -0.060 nm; 13.4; 16.3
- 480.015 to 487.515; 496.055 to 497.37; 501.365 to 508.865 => -0.016 nm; 13.4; 16.5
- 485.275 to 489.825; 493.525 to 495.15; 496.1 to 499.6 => 0.013 nm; 14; 15.7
